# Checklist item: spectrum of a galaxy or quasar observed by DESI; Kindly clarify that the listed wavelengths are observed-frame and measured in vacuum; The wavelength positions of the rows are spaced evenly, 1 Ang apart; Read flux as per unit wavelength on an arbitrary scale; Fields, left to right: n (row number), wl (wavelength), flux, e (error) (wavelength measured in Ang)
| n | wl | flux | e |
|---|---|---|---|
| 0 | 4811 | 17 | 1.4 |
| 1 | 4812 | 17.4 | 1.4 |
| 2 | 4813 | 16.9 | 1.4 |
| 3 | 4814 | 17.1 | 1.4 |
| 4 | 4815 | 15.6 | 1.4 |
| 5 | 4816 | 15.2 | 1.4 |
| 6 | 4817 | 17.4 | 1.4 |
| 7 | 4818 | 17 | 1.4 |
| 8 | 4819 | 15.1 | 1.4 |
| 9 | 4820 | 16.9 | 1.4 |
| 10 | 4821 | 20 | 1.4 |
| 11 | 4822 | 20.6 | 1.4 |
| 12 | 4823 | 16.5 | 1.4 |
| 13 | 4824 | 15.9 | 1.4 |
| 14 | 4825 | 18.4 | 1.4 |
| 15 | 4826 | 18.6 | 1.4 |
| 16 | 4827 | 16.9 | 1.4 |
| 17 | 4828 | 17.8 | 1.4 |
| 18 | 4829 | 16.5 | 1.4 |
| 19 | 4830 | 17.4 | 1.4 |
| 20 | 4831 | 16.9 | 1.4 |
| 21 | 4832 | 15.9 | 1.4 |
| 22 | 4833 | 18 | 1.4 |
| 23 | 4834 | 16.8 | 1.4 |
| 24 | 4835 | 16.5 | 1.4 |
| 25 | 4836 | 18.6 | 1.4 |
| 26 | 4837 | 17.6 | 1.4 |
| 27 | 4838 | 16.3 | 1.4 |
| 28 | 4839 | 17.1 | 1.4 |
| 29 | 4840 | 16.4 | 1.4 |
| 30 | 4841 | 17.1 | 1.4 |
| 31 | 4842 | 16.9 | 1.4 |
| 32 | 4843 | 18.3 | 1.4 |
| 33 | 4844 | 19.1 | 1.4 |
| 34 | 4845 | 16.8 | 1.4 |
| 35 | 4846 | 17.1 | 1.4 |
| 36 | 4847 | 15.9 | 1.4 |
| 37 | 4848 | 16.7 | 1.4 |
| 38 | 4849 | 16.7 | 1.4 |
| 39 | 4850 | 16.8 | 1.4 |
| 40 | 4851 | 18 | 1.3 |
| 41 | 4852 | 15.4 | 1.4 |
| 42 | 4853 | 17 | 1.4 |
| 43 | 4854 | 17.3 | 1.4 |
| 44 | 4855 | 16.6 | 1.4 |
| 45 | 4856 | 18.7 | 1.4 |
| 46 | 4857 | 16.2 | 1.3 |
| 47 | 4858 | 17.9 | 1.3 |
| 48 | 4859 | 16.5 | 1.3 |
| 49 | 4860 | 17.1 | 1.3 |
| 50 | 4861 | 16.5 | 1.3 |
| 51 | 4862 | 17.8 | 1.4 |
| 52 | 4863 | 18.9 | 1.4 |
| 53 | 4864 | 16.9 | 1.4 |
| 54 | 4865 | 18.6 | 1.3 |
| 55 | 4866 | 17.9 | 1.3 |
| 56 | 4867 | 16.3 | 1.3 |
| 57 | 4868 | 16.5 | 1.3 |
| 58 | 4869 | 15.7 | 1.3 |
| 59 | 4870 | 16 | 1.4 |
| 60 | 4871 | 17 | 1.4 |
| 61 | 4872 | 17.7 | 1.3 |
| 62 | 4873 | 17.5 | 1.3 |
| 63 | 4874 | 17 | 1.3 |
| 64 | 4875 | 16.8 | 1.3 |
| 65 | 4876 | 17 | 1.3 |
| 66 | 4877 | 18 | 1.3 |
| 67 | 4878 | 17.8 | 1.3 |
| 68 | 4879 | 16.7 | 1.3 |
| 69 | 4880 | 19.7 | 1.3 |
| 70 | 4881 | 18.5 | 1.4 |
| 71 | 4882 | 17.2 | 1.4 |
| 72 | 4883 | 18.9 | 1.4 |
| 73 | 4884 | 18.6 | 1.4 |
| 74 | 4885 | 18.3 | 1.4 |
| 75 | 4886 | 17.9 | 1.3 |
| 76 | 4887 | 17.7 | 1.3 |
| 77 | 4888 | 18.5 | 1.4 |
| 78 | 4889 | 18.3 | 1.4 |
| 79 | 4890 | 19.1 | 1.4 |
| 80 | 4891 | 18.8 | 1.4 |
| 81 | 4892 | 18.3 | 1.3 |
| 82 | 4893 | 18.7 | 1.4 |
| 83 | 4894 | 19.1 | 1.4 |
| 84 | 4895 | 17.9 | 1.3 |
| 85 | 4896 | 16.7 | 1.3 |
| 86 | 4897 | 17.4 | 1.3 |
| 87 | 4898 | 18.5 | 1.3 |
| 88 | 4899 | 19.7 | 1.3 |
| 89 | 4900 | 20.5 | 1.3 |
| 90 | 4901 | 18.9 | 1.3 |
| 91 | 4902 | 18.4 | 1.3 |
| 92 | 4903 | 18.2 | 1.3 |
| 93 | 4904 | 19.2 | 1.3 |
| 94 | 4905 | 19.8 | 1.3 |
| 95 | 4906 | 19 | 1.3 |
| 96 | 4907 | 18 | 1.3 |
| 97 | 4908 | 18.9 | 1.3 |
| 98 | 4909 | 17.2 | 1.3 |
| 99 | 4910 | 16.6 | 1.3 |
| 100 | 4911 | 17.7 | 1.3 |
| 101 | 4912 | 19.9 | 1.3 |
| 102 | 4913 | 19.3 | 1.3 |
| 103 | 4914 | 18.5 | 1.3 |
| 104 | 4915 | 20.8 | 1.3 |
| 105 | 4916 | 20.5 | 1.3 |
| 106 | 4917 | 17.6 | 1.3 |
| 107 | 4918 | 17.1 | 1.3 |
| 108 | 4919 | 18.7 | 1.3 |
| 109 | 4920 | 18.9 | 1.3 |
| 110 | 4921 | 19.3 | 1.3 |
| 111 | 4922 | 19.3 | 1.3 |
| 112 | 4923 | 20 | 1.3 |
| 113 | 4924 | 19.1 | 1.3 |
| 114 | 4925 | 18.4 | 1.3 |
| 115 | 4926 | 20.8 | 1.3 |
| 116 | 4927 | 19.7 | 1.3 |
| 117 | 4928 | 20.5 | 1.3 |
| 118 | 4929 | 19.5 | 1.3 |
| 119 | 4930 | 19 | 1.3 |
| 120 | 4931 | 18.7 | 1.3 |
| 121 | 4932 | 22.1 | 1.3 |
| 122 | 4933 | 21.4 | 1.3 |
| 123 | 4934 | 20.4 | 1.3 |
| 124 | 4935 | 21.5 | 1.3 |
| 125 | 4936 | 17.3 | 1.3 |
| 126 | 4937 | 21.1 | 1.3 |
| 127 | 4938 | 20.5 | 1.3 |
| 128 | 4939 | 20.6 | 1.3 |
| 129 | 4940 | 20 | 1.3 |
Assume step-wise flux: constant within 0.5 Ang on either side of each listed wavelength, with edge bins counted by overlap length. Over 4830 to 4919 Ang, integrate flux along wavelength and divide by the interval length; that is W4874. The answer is 17.8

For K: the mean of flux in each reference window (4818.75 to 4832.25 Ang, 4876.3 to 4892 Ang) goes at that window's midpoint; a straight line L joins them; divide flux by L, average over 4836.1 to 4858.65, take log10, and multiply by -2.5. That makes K 0.04 mag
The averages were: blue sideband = 17.5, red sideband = 18.3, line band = 17.1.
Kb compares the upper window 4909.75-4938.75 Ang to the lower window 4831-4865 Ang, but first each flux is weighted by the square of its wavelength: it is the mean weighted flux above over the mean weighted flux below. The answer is 1.17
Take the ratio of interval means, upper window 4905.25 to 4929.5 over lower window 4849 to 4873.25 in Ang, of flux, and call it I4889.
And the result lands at 1.11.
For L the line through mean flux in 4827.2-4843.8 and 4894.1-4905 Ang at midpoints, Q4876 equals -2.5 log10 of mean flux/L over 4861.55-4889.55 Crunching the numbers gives 0.03 mag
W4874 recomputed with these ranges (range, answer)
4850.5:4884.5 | 17.4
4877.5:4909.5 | 18.5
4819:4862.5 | 17.2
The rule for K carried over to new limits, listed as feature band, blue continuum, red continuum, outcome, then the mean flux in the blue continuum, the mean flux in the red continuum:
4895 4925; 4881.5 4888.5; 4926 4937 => 0.03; 18.2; 20.1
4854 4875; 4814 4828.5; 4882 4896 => 0.05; 17.3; 18.4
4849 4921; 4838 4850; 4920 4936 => 0.03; 17.1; 19.9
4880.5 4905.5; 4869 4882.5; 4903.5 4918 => -0.03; 17.4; 18.7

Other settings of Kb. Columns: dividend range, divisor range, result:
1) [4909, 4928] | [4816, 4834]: 1.14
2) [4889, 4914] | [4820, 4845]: 1.09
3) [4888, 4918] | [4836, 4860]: 1.12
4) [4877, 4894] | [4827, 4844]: 1.09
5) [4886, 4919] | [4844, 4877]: 1.11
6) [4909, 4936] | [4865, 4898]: 1.11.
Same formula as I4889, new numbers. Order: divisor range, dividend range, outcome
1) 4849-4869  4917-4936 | 1.14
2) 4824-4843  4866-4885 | 1.01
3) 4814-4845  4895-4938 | 1.11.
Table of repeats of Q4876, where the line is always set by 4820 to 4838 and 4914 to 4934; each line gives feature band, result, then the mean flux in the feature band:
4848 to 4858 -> 0.064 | 17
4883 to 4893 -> 0.020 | 18.4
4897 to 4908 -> 0.008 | 18.9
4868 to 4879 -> 0.090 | 17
